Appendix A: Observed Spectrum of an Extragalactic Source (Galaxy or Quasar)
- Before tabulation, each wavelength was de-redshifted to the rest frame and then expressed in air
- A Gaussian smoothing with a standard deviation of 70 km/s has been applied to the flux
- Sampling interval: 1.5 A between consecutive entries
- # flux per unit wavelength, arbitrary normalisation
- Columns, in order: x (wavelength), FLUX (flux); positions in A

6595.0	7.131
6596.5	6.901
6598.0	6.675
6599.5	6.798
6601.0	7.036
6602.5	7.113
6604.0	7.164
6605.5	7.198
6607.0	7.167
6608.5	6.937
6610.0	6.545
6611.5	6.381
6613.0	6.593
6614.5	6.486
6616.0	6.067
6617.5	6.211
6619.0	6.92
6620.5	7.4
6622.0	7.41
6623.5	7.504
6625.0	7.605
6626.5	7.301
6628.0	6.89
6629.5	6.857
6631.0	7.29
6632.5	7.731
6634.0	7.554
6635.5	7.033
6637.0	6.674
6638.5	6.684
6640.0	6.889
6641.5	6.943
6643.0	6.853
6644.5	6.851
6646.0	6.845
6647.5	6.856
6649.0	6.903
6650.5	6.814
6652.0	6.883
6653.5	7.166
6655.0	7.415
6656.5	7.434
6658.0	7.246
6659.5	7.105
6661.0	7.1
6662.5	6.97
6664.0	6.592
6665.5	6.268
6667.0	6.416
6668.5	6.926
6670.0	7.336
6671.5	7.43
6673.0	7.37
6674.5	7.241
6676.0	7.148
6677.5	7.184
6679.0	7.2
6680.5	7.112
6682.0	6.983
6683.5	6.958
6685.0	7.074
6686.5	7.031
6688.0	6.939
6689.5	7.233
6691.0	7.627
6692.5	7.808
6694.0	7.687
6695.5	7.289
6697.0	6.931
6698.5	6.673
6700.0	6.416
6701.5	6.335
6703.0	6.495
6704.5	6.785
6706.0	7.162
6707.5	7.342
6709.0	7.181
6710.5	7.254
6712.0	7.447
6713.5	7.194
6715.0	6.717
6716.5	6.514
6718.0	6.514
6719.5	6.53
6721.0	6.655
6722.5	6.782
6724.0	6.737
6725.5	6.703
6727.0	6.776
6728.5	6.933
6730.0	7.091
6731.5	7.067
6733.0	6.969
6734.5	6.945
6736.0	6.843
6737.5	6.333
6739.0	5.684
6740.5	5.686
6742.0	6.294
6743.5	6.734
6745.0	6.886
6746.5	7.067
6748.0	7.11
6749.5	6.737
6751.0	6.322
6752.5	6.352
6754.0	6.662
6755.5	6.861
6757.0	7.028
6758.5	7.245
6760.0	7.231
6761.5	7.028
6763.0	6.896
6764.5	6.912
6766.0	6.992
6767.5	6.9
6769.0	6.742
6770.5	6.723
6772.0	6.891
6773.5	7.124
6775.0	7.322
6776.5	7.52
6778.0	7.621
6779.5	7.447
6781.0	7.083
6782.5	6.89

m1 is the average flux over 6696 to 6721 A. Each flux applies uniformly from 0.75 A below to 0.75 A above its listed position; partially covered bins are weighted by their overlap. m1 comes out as 6.84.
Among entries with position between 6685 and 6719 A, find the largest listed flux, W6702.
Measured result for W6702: 7.808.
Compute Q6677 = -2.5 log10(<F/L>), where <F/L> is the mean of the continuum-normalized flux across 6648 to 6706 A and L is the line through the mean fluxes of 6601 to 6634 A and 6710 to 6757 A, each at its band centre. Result -0.03 mag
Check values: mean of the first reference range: 7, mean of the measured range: 7.04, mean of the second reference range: 6.72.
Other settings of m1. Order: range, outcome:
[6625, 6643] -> 7.09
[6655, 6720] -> 7.03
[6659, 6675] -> 6.97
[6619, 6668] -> 7.04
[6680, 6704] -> 7.03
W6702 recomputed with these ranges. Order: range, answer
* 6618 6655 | 7.731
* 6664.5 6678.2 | 7.43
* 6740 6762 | 7.245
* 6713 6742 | 7.194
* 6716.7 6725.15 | 6.782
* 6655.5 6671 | 7.434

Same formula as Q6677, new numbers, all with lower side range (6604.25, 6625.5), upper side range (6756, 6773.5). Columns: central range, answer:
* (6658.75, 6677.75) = -0.01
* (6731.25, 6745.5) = 0.07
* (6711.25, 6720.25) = 0.02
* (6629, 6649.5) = -0.02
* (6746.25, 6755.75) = 0.04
